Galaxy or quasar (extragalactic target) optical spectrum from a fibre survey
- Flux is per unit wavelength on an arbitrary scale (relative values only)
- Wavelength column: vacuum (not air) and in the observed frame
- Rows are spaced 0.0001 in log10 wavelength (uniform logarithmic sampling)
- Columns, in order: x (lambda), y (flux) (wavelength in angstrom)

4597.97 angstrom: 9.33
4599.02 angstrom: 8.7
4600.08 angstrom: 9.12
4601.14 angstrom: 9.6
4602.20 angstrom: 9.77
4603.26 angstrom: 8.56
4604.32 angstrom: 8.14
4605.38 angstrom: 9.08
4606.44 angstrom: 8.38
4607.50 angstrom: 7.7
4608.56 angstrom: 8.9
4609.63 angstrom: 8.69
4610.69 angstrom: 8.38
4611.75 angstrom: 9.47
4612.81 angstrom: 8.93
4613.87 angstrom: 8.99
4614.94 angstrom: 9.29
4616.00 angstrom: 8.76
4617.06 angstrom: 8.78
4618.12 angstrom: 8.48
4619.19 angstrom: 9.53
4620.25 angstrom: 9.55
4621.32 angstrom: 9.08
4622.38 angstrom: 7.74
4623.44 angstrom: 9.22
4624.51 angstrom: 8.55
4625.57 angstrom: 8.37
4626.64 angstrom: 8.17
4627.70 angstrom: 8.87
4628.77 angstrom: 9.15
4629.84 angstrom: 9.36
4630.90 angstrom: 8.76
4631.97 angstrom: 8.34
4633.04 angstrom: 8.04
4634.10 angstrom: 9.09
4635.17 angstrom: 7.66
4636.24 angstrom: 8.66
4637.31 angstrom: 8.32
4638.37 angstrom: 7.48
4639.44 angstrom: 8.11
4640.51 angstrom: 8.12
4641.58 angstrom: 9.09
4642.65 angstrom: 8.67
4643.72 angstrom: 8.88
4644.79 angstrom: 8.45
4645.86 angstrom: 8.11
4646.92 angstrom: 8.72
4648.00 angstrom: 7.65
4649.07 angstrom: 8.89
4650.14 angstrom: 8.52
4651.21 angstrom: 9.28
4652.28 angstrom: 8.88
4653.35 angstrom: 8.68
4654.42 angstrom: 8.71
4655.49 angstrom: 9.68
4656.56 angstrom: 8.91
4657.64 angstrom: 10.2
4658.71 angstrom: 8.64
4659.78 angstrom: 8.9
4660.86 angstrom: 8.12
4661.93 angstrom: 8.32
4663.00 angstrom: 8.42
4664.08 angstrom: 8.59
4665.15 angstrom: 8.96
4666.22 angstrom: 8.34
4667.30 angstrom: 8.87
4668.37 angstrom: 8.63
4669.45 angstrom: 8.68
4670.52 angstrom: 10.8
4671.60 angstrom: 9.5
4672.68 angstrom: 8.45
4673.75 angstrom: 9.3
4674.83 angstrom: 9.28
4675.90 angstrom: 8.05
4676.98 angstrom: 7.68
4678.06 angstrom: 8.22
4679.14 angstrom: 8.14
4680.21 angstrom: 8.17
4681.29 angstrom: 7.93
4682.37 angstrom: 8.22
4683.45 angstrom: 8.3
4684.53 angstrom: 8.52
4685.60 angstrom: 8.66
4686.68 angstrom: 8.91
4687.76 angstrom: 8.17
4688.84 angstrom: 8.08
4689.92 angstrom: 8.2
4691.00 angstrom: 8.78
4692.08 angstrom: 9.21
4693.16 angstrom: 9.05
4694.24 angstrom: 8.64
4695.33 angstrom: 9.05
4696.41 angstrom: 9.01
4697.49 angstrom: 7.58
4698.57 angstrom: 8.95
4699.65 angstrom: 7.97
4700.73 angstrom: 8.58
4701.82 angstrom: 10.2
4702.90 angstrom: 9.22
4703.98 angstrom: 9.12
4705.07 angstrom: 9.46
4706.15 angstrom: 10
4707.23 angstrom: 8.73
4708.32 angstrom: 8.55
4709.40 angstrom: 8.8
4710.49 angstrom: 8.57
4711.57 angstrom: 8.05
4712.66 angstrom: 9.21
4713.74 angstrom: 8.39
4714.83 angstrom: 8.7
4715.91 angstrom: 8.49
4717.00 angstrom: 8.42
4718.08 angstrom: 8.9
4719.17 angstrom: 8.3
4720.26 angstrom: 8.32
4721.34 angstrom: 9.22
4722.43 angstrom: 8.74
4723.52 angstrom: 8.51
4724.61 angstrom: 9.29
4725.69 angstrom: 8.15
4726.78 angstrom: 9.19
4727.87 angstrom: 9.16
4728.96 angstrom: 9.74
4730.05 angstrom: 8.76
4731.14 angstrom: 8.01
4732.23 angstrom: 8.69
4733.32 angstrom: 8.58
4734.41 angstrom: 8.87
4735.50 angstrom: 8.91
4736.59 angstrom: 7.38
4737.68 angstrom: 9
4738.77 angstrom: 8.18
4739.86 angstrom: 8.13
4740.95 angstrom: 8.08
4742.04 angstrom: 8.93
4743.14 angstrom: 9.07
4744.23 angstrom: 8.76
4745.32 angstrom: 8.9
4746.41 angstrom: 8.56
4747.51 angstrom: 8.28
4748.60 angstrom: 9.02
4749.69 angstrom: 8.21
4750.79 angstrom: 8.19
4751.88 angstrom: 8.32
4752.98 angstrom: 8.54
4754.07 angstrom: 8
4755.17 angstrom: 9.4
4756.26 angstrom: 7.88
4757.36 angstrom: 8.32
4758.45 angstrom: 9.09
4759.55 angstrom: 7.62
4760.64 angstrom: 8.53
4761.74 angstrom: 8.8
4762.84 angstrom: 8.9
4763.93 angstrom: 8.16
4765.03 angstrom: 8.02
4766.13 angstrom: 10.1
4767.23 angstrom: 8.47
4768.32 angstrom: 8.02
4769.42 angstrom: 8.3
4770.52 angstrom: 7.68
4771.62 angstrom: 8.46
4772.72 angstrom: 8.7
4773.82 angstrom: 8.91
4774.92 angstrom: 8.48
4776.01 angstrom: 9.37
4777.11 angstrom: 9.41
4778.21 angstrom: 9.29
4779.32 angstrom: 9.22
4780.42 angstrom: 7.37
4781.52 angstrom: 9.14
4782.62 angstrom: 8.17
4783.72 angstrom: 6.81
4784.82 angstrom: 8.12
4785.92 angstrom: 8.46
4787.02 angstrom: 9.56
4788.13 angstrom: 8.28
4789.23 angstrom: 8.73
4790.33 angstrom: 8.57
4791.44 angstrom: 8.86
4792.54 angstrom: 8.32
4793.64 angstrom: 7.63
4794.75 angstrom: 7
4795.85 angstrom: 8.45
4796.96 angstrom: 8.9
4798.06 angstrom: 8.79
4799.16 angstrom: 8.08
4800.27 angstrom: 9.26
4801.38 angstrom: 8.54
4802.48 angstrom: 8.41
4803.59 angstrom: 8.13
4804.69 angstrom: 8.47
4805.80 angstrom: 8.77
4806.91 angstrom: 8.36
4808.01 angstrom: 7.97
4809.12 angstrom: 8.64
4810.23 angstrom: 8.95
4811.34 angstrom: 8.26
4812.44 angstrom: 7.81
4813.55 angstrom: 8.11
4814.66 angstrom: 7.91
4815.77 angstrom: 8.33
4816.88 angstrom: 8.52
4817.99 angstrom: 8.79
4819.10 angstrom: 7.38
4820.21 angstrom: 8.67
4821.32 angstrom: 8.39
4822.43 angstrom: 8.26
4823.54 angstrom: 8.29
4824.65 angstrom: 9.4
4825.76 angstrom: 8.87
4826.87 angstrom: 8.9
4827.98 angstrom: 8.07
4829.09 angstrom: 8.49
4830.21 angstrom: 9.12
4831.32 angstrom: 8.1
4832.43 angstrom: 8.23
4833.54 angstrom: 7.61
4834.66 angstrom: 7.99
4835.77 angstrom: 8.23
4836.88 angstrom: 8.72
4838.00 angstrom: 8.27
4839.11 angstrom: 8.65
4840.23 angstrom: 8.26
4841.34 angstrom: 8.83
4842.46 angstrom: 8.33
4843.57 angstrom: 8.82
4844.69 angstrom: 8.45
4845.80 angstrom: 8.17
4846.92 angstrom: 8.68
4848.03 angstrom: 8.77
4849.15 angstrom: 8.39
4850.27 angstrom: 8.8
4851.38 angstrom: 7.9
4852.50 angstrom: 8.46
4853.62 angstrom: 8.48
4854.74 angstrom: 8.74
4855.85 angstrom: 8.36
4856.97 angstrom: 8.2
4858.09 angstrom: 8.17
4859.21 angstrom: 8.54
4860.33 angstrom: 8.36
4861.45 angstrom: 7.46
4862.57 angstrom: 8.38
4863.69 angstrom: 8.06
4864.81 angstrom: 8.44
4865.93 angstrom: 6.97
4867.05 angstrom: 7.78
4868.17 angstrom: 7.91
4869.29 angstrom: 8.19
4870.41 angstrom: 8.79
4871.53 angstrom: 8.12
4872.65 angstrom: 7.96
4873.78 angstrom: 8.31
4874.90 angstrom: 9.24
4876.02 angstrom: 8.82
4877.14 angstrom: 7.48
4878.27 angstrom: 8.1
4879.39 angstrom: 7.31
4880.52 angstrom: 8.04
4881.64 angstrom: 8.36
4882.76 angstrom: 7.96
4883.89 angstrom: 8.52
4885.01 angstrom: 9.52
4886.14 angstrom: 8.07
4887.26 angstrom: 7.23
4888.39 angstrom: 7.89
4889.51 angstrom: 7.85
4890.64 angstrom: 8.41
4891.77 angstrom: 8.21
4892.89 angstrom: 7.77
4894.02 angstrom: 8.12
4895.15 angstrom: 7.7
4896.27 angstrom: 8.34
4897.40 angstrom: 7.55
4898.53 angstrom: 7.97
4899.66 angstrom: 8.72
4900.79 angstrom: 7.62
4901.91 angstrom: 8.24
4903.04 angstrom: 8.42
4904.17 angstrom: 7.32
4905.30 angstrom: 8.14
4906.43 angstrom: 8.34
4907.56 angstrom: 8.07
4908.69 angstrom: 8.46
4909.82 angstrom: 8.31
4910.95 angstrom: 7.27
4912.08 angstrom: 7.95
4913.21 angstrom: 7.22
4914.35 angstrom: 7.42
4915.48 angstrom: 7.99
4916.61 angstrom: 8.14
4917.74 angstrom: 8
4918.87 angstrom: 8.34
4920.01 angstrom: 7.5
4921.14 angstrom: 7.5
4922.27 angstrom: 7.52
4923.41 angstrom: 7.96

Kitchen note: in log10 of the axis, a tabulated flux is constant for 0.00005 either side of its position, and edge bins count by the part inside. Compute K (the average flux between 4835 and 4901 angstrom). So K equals 8.23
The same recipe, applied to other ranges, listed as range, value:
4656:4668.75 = 8.75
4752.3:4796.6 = 8.48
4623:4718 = 8.68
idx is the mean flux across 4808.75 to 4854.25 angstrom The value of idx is 8.42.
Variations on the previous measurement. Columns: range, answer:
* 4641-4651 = 8.57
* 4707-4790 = 8.59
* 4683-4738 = 8.73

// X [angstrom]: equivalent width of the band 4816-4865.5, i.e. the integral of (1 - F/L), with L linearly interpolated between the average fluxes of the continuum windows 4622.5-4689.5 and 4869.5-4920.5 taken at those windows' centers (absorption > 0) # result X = -1.3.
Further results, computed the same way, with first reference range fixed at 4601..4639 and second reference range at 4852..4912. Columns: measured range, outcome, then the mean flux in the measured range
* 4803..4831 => -0.5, 8.43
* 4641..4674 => -0.8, 8.83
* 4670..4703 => -0.4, 8.66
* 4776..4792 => -0.5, 8.6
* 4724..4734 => -0.4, 8.84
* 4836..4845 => -0.3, 8.53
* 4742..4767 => -0.5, 8.58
